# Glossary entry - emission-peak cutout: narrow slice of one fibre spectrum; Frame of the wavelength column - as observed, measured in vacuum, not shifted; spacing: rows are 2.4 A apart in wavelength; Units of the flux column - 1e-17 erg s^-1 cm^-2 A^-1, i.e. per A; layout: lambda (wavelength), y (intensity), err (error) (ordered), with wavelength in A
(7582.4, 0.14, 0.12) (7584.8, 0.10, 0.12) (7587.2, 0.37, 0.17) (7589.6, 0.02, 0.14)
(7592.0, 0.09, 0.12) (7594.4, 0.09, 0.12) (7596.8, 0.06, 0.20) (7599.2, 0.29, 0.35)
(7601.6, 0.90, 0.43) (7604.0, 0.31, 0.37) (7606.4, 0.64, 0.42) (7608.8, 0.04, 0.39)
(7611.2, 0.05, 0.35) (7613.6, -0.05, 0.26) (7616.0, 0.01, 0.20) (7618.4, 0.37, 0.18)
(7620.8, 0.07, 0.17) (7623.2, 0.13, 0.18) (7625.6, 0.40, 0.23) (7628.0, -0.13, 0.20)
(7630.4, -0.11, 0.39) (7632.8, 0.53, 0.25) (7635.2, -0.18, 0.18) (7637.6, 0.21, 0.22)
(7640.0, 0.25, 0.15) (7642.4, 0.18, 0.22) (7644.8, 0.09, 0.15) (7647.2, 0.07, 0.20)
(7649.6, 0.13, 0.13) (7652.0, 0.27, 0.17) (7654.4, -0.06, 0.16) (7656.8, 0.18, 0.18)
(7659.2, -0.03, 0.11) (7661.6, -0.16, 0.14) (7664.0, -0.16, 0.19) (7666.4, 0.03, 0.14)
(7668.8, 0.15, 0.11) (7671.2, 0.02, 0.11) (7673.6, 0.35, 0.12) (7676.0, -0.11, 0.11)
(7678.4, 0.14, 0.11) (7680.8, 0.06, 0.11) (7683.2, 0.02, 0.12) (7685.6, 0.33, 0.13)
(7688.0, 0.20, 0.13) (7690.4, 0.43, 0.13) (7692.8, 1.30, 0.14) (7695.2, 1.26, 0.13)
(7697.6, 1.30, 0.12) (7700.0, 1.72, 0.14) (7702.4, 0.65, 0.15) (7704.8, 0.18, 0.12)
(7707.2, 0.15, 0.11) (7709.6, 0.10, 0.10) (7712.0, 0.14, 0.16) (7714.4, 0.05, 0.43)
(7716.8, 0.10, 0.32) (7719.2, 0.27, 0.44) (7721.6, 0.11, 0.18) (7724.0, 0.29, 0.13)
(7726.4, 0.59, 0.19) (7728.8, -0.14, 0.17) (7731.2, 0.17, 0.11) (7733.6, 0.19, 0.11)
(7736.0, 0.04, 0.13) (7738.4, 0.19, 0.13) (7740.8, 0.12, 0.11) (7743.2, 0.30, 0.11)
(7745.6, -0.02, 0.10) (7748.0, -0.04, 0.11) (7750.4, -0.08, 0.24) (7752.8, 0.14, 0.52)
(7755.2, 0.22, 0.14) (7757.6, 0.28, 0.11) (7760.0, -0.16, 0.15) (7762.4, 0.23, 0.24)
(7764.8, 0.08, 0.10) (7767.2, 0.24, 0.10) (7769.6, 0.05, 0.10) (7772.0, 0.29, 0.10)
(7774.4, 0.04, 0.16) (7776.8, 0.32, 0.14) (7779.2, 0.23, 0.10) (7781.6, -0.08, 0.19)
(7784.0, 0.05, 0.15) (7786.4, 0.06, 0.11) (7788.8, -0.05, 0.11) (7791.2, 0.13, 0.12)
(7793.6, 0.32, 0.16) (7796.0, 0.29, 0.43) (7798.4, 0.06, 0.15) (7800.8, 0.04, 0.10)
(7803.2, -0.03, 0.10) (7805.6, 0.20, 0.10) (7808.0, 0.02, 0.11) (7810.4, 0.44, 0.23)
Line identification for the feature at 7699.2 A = [O II] 3727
